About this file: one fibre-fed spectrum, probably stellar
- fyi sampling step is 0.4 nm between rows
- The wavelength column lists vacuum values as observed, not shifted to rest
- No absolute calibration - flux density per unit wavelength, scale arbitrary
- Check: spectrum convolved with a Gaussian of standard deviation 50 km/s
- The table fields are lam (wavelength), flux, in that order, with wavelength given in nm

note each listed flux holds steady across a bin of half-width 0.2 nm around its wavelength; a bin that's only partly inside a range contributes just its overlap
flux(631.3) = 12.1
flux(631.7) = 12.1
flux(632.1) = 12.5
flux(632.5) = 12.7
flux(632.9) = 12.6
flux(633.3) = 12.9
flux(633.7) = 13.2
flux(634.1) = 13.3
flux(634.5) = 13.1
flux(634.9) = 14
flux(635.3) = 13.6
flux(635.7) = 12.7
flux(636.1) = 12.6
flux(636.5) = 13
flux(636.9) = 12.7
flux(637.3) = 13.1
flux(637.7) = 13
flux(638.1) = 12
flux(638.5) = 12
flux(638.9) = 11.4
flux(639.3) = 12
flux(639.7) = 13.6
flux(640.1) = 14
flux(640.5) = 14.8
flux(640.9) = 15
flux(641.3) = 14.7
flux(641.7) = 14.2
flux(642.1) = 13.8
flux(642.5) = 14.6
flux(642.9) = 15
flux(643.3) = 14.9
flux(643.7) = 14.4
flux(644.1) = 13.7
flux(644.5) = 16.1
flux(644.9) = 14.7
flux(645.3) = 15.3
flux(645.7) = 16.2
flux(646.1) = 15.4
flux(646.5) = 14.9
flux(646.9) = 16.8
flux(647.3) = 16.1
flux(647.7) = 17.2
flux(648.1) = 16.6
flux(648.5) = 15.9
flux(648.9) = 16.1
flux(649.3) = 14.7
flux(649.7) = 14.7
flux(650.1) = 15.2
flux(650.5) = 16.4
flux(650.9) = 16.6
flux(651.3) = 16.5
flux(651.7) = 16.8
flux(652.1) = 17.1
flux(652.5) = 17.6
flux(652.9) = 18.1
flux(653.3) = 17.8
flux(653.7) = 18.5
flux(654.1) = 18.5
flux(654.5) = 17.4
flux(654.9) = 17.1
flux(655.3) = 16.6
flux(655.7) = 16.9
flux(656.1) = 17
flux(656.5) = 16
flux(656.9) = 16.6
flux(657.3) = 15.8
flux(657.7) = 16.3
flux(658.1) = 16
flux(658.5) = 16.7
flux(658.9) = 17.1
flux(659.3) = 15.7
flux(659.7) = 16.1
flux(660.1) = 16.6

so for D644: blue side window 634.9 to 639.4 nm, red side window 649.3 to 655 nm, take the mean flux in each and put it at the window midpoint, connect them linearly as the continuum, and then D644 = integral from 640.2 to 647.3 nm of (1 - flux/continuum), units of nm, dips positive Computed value -0.229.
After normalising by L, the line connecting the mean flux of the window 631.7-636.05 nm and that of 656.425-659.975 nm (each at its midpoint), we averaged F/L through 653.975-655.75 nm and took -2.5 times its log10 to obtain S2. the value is -0.096 mag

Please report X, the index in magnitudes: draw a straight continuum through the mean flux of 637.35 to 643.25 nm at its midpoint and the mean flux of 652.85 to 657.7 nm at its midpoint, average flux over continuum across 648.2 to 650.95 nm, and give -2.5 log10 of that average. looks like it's 0.010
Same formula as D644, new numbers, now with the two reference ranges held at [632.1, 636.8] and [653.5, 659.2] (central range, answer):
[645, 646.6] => -0.04 nm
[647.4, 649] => -0.10 nm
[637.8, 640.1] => 0.24 nm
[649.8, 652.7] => -0.10 nm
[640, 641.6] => -0.06 nm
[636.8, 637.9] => 0.05 nm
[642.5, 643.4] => -0.02 nm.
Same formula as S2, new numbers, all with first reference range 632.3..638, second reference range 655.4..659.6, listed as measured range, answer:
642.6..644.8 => -0.04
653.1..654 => -0.15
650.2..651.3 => -0.07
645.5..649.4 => -0.08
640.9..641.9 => -0.05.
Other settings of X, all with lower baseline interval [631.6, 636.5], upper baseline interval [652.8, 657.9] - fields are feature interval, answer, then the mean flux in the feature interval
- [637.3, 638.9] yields 0.12 mag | 12.3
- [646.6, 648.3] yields -0.07 mag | 16.6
